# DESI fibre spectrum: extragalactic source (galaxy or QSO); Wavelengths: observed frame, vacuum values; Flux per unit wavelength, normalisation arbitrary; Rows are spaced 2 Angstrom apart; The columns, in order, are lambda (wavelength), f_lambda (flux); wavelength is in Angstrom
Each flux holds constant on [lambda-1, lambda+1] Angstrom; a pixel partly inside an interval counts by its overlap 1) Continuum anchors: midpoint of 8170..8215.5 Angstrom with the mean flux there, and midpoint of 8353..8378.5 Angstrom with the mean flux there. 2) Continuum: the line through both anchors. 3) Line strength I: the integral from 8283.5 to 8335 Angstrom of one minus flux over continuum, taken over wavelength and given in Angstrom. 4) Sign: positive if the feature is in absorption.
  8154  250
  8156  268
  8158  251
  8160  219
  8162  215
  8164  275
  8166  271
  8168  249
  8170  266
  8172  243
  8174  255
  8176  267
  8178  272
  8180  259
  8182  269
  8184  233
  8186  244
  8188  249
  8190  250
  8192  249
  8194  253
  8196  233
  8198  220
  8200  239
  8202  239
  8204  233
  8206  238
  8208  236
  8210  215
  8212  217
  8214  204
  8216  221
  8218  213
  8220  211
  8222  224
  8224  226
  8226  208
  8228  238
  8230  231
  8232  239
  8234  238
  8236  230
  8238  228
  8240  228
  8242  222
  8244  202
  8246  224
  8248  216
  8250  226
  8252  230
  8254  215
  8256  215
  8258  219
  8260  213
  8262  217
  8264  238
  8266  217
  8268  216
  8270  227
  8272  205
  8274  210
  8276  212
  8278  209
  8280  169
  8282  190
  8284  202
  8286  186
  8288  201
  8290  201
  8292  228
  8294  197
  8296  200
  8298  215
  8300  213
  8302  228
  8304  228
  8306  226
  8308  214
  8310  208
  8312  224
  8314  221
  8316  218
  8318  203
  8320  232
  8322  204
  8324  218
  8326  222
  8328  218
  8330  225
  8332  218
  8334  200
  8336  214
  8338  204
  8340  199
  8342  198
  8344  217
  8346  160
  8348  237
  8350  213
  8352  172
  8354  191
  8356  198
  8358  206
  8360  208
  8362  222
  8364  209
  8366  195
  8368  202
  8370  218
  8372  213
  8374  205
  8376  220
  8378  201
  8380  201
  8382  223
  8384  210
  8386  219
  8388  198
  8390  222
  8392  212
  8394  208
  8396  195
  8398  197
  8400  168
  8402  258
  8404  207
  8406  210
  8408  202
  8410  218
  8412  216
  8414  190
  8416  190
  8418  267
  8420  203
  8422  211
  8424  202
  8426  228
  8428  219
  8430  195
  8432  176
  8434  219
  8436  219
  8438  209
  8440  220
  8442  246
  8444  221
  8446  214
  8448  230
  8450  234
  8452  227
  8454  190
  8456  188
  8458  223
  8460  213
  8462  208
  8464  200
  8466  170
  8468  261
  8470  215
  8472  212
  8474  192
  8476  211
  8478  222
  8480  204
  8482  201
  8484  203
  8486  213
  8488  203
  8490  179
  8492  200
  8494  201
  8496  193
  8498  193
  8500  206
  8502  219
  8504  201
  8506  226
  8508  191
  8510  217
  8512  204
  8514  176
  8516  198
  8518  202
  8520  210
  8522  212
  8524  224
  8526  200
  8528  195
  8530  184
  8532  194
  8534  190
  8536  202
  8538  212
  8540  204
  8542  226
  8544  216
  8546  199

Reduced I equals 1.1 Angstrom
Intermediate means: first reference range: 242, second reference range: 207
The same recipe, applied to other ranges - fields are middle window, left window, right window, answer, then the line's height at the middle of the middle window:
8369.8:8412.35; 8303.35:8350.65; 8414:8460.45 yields 0.82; 214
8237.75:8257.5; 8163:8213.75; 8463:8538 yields 1.49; 238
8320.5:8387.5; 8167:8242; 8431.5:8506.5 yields 4.06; 221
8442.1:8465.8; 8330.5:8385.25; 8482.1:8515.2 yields -1.20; 203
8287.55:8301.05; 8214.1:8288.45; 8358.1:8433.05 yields 0.39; 214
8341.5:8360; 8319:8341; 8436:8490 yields 1.22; 214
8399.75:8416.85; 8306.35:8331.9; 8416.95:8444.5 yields 0.67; 217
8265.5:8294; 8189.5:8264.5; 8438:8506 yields 2.28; 223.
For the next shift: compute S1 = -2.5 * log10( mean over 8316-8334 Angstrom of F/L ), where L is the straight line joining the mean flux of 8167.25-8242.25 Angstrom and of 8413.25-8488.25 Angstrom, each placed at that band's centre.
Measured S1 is 0.04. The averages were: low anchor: 237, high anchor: 212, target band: 217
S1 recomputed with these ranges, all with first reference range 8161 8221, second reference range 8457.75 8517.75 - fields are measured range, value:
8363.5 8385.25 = 0.05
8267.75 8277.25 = 0.09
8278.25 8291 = 0.19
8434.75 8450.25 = -0.07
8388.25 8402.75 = 0.05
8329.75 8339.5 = 0.07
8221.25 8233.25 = 0.04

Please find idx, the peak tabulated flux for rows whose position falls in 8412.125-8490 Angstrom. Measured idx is 267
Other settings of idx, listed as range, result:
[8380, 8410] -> 258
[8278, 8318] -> 228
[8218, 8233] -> 239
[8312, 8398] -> 237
